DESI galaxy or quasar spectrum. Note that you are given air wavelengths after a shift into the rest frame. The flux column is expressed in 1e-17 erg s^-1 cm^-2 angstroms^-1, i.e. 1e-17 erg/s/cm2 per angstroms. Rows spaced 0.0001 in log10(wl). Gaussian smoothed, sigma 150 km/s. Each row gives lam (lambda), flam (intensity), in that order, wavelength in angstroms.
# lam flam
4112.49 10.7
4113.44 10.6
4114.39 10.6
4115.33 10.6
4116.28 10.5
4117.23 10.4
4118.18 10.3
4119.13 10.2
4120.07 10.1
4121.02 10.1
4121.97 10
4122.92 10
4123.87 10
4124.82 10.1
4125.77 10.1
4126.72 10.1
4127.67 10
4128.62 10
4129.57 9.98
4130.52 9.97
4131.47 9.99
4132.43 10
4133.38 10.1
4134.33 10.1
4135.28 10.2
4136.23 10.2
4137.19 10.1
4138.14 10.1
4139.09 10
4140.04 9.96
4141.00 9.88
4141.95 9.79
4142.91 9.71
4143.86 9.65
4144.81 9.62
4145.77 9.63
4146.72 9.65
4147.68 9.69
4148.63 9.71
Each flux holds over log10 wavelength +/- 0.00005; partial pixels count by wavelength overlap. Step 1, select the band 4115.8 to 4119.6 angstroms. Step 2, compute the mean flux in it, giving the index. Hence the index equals 10.3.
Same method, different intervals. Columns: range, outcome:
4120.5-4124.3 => 10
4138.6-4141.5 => 9.96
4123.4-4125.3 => 10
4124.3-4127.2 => 10.1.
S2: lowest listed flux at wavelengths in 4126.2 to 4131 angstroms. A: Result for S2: 9.97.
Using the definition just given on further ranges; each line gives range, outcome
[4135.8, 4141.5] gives 9.88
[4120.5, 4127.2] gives 10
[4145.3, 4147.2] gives 9.63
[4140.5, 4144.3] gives 9.65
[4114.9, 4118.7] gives 10.3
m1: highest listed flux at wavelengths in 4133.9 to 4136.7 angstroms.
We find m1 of 10.2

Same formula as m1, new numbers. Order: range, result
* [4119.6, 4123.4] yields 10.1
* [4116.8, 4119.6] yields 10.4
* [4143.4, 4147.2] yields 9.65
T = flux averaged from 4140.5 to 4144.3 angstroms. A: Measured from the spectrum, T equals 9.75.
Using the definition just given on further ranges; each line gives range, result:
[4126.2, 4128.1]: 10.1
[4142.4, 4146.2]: 9.65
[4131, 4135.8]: 10.1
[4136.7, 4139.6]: 10.1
